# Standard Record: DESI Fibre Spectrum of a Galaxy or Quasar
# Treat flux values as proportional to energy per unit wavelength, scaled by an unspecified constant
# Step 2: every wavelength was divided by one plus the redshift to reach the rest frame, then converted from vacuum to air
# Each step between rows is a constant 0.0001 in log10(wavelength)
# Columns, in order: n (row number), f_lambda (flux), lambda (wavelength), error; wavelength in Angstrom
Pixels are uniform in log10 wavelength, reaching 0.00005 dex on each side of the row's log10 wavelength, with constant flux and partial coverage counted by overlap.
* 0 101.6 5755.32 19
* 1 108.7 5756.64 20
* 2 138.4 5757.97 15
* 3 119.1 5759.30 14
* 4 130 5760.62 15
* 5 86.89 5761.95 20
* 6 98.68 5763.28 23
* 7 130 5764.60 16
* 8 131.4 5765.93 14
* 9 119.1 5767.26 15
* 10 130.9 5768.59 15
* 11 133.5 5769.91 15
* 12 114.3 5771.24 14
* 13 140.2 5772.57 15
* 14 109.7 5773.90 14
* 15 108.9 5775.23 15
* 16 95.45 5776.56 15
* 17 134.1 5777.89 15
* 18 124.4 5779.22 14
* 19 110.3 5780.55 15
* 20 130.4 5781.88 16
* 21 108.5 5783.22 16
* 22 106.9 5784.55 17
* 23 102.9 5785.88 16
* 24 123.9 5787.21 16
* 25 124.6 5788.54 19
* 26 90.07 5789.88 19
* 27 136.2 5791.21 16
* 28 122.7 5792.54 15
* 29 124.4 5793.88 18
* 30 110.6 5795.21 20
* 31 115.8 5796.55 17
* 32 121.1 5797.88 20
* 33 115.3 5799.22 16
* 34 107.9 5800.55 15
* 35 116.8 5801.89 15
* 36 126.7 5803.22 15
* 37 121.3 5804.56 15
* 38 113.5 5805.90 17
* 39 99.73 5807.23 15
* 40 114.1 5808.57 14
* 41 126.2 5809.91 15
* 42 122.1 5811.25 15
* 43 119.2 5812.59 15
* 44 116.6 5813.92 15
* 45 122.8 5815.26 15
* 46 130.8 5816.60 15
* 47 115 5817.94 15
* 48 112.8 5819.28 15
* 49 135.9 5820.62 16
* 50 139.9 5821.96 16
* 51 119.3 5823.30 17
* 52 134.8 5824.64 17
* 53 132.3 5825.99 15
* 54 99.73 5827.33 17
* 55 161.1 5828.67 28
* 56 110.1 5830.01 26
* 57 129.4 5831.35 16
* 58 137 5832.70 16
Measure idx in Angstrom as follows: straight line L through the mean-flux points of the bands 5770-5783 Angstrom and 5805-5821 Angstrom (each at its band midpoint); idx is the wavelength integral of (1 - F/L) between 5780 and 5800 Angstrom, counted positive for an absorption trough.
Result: 0.44 Angstrom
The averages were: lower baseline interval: 119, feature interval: 116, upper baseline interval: 119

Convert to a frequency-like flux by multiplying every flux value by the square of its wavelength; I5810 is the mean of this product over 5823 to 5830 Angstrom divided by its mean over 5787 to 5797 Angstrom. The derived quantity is 1.10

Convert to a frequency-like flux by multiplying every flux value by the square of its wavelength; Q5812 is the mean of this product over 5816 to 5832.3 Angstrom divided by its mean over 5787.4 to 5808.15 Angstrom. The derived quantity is 1.10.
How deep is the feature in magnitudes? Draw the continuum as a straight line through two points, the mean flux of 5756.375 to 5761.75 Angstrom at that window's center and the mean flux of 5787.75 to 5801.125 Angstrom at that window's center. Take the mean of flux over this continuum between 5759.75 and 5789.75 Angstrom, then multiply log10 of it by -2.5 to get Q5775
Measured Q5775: 0.020 mag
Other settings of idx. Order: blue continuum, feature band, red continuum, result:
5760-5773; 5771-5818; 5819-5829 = 2.9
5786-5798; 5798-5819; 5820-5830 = 1.1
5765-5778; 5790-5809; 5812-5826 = 1.0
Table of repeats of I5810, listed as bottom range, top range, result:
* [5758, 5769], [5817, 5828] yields 1.06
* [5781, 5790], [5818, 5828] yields 1.11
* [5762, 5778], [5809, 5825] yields 1.06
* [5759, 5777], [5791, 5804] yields 1.02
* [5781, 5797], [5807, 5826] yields 1.07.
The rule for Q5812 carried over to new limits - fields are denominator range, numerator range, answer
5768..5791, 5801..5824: 1.04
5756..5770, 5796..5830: 1.03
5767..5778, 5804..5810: 0.96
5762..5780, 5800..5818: 1.00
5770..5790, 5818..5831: 1.11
